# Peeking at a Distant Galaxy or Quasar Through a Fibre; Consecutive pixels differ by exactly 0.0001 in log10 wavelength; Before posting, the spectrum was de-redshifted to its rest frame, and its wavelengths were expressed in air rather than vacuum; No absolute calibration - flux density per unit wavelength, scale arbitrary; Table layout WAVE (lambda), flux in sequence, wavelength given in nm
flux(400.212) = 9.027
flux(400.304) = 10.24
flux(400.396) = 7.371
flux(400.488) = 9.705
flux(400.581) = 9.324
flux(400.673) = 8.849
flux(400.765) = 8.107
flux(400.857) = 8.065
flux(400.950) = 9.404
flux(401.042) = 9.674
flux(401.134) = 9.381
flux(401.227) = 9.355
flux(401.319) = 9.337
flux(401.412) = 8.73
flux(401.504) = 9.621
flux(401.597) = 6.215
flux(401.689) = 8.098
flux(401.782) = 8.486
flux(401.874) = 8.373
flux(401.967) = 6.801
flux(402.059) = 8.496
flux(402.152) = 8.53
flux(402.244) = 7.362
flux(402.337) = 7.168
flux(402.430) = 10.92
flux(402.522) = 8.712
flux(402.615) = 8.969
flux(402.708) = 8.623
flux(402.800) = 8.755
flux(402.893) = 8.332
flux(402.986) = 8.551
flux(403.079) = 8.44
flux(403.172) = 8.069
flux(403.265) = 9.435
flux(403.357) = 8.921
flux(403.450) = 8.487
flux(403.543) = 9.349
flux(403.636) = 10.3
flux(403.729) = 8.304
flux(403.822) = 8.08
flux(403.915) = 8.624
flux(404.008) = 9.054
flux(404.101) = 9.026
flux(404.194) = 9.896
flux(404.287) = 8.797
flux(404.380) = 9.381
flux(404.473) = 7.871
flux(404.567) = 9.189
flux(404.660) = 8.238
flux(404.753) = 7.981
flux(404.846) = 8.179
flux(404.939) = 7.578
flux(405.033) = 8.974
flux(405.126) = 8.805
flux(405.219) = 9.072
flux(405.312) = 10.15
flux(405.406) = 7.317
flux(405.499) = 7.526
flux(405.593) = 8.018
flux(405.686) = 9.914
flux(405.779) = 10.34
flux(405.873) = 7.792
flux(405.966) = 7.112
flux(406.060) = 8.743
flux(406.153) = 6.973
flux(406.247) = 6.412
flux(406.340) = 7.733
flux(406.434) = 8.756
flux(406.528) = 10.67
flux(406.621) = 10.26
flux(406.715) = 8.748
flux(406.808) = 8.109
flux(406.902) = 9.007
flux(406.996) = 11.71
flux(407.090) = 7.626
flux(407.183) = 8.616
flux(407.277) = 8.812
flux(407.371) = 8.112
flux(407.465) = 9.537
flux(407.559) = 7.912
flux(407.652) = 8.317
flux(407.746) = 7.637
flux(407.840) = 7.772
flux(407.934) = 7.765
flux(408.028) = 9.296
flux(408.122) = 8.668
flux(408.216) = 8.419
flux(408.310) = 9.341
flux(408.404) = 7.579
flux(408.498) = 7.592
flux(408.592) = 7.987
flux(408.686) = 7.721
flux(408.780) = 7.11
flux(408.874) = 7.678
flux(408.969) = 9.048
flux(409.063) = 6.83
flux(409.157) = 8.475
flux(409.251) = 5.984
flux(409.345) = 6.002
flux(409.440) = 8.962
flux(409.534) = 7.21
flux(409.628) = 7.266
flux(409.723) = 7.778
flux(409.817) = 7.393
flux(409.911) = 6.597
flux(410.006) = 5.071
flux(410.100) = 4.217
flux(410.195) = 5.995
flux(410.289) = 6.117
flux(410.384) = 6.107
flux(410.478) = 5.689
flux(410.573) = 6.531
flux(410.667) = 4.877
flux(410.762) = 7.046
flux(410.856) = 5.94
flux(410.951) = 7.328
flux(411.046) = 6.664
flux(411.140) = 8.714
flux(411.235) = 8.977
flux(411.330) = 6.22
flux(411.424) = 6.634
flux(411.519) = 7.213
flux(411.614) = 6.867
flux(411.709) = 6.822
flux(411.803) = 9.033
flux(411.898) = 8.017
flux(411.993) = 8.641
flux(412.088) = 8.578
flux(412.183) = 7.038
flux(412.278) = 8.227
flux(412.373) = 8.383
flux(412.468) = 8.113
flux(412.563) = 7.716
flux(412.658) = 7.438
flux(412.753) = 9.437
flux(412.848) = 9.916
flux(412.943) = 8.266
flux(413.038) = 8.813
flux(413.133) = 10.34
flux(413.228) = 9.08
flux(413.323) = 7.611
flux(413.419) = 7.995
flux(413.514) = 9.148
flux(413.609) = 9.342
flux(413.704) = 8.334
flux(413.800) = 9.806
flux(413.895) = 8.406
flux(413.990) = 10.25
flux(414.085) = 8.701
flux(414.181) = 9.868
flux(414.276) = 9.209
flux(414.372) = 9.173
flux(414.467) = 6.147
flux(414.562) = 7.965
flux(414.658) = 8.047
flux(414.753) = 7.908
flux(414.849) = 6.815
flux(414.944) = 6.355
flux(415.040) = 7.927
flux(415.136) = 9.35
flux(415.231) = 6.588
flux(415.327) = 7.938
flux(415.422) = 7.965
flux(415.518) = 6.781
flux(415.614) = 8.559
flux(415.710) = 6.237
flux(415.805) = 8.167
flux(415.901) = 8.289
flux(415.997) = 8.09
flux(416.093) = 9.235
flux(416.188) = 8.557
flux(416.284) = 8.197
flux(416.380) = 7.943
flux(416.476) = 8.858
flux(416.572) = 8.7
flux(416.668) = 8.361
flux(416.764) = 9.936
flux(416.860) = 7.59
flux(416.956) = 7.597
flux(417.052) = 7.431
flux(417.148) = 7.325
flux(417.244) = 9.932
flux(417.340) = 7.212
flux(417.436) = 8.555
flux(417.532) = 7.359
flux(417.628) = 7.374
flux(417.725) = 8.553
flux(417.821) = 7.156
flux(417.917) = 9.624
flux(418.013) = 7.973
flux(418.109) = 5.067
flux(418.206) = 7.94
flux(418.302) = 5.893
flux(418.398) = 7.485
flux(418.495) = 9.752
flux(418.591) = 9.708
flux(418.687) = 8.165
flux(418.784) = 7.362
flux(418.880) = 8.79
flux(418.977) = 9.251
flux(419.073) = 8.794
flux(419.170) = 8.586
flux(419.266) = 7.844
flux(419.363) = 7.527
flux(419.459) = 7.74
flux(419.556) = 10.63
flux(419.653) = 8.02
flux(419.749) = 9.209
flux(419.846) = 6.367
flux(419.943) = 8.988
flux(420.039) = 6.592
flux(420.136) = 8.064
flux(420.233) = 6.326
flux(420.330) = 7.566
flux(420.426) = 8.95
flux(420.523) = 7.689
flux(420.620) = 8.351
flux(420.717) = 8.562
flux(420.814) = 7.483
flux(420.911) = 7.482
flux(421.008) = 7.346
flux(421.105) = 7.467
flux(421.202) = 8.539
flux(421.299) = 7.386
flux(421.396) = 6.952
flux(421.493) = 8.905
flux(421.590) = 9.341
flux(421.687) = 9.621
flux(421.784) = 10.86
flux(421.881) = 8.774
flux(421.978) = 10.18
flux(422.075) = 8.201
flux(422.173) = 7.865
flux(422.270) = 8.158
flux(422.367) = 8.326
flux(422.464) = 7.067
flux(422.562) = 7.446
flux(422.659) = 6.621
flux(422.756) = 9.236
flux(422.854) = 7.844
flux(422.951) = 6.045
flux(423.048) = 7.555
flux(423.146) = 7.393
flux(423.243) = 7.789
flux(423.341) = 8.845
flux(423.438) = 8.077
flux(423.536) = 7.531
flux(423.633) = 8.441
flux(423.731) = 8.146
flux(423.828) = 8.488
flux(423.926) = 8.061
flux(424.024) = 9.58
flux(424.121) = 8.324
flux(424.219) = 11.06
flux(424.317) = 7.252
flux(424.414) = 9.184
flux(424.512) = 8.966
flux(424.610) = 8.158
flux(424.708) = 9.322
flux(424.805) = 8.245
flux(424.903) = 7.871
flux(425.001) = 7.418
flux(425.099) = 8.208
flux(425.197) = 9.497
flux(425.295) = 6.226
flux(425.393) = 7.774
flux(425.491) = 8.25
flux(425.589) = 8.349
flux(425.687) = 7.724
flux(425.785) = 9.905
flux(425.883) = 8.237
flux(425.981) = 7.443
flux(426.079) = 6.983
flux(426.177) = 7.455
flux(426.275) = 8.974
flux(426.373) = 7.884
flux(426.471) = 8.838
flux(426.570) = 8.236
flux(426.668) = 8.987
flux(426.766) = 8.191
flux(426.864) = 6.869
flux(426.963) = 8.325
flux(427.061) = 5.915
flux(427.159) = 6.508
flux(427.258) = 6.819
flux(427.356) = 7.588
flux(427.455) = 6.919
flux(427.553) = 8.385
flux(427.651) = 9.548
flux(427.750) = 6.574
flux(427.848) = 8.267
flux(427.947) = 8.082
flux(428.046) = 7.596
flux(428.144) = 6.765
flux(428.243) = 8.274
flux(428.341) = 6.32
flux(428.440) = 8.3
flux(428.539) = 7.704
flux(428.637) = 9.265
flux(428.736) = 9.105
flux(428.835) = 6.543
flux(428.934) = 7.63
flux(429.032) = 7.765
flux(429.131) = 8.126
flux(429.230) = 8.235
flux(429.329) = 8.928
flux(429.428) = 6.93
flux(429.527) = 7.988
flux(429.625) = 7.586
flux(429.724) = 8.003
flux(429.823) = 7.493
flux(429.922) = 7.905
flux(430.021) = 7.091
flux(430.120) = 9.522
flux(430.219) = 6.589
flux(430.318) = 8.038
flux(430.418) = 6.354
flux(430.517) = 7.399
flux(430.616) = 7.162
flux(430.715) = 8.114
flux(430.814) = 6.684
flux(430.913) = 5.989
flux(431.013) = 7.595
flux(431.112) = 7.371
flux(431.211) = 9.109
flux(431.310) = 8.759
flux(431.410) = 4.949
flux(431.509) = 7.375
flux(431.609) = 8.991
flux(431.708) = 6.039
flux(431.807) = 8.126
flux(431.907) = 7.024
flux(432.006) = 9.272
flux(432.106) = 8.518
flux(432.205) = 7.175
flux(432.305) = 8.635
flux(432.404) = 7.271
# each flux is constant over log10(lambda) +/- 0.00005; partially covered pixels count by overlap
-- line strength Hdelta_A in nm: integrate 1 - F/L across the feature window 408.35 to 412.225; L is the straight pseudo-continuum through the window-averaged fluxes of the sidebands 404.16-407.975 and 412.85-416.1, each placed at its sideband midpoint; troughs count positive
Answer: 0.61 nm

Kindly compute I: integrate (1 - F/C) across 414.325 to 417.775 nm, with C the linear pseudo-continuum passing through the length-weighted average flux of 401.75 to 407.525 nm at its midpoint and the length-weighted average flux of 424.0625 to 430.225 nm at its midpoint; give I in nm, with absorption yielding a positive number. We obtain 0.14 nm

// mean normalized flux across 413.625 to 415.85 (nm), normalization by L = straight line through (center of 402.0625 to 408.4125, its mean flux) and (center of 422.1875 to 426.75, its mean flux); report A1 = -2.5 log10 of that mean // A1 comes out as 0.04 mag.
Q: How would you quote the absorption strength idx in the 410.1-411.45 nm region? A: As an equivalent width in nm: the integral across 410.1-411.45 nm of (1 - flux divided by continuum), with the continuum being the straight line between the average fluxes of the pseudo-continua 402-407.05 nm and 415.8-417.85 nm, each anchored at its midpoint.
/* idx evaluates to 0.30 nm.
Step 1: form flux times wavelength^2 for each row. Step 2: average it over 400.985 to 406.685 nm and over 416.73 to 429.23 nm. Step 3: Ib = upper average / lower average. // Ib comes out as 1.0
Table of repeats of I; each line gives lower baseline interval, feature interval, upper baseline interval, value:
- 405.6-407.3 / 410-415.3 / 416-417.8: 0.40 nm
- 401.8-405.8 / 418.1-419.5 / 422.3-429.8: 0.02 nm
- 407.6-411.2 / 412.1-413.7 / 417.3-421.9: -0.22 nm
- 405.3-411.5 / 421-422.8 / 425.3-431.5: -0.14 nm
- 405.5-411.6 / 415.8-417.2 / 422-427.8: -0.08 nm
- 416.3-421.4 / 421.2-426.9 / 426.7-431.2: -0.31 nm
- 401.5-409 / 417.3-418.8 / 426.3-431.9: 0.04 nm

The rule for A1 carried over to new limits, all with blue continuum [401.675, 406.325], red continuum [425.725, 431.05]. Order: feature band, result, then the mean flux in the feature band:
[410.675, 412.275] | 0.12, 7.44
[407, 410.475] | 0.11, 7.6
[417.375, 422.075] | -0.02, 8.17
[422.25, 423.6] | 0.03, 7.71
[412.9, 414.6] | -0.08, 8.81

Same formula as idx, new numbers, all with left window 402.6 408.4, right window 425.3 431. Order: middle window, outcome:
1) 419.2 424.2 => -0.08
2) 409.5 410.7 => 0.32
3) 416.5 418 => 0.00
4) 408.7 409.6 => 0.11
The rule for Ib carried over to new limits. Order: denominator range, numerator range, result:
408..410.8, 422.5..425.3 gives 1.23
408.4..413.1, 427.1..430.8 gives 1.14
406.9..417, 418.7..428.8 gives 1.08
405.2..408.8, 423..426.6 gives 1.06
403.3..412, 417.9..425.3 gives 1.10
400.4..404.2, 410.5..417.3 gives 0.98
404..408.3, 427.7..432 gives 0.99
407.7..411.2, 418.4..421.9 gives 1.21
